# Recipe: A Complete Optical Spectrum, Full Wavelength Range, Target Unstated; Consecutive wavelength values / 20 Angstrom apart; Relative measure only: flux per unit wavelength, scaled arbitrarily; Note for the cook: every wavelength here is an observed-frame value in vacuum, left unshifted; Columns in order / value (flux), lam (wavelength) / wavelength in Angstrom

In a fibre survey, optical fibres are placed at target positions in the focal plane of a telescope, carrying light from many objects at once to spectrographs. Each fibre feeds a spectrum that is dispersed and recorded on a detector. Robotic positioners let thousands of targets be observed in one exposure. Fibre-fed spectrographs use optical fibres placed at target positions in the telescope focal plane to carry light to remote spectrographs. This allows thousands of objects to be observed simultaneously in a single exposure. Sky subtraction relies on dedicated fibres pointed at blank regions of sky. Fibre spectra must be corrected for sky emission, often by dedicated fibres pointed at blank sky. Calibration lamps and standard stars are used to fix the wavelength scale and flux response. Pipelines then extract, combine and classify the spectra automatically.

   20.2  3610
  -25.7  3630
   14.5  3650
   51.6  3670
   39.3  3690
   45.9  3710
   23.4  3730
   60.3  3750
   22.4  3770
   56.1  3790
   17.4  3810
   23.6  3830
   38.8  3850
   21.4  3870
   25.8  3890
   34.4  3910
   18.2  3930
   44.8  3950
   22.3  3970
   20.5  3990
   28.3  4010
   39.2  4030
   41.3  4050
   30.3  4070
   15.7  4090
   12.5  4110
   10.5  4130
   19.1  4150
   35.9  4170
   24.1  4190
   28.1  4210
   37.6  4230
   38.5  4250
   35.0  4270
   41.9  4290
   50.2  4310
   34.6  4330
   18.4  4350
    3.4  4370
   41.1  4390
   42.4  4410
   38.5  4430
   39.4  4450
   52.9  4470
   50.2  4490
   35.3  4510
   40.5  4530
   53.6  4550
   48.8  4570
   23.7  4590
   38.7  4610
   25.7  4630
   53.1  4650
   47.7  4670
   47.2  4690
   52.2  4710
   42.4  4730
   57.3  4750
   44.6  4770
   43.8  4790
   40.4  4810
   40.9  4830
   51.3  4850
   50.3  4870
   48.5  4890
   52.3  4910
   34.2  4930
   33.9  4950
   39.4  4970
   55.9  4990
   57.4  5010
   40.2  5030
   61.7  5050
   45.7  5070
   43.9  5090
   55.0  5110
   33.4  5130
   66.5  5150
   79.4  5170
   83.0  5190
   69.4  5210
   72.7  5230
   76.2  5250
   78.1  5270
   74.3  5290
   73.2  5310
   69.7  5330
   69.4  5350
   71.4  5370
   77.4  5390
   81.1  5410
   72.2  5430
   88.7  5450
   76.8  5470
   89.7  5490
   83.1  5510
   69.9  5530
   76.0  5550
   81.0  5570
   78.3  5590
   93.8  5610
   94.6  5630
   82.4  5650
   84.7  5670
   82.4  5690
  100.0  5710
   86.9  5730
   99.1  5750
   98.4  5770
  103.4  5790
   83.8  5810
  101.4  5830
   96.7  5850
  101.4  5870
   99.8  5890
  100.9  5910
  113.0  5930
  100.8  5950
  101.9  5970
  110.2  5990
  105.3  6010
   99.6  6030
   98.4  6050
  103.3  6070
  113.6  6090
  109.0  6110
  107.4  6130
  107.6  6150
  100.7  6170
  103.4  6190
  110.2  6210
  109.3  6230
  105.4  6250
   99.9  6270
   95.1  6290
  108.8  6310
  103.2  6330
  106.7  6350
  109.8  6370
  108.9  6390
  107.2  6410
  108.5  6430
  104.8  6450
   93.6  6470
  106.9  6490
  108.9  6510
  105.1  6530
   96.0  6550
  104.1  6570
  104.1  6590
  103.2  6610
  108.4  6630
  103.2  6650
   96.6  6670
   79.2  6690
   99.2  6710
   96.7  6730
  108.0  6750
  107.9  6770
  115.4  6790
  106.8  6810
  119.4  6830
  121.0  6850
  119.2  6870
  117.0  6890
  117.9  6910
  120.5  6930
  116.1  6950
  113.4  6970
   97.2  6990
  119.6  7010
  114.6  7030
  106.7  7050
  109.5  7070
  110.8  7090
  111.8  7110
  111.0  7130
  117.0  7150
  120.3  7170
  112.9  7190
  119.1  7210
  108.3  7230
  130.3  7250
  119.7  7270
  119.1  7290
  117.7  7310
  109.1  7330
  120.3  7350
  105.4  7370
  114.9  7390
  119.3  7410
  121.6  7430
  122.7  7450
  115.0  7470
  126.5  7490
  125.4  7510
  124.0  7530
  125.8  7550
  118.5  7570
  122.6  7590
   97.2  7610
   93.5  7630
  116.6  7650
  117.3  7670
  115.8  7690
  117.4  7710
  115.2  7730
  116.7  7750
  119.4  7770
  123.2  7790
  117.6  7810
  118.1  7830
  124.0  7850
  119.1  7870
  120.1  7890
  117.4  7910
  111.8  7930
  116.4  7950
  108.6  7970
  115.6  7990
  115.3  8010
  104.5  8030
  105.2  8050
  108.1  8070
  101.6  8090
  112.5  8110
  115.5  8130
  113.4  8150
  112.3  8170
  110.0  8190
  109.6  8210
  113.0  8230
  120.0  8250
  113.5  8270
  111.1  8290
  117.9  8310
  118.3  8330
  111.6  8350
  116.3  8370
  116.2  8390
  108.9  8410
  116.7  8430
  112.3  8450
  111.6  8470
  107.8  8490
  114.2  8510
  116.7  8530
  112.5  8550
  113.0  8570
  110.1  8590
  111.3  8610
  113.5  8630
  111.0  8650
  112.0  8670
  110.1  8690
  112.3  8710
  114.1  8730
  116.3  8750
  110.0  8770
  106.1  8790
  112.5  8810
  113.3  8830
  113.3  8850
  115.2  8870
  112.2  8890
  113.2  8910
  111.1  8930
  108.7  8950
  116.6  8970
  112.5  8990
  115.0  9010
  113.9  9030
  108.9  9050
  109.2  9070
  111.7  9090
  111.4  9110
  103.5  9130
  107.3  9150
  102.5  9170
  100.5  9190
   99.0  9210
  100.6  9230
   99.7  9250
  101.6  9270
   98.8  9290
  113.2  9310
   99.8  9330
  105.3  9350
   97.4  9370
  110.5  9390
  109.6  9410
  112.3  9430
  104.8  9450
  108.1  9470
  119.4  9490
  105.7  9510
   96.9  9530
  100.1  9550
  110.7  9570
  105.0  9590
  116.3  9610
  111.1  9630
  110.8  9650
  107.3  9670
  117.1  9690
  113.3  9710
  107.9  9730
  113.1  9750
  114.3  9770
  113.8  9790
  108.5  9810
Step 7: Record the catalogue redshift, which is 0.29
